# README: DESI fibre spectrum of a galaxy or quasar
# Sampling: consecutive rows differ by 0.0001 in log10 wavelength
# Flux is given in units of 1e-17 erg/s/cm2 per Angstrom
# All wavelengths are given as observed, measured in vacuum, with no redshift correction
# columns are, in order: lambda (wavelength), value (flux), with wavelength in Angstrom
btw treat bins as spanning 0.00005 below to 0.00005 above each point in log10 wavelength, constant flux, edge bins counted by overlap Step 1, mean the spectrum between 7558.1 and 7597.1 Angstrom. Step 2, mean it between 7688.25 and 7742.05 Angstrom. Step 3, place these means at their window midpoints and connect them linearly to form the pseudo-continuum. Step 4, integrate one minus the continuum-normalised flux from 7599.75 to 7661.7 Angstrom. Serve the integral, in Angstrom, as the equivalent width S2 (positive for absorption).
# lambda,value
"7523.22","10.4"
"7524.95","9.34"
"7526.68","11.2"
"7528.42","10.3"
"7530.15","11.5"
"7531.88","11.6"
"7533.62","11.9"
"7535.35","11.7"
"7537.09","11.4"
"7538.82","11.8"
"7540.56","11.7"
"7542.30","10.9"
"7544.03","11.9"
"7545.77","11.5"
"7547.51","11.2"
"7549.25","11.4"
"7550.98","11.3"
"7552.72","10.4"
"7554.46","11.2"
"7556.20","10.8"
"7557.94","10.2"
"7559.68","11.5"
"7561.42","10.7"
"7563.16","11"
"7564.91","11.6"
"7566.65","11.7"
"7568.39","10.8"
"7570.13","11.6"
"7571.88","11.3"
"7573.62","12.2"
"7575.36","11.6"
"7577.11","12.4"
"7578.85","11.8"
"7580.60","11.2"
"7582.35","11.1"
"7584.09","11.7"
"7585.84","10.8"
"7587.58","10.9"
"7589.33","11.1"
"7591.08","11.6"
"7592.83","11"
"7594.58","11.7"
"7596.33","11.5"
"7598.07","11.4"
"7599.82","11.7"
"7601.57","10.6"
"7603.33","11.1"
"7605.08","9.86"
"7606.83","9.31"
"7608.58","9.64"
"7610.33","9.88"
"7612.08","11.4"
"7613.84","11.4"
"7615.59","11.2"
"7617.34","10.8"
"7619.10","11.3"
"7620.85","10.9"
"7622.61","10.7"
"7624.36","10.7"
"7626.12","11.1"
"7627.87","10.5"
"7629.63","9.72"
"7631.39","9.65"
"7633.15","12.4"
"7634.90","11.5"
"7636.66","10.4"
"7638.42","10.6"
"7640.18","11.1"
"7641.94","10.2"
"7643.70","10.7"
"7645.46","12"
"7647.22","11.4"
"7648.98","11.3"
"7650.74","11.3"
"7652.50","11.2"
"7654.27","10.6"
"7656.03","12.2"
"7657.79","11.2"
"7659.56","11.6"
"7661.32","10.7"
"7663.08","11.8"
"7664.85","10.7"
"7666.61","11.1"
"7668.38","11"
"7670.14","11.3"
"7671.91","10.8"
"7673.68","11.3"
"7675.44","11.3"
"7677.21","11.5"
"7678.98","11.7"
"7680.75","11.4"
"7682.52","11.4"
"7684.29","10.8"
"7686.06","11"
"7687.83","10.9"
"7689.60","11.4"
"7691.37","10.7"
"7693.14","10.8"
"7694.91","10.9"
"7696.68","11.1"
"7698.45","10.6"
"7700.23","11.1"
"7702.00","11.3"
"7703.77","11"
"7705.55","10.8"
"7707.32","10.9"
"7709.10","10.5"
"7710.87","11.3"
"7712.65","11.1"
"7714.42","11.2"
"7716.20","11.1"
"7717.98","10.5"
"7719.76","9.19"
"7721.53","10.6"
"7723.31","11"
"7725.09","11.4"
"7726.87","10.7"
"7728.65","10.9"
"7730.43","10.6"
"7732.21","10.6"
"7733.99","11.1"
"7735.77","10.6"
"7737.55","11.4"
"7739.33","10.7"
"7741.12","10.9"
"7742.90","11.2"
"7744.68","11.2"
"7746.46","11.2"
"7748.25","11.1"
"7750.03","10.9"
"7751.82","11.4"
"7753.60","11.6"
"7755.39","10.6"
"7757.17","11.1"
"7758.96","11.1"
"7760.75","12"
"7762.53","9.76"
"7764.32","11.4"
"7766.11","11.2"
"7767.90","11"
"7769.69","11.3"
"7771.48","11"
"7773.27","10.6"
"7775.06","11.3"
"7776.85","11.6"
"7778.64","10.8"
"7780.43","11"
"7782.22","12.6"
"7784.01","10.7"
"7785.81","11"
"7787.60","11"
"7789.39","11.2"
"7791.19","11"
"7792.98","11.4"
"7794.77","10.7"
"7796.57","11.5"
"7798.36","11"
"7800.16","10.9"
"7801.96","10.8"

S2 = 1.7 Angstrom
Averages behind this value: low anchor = 11.4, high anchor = 10.9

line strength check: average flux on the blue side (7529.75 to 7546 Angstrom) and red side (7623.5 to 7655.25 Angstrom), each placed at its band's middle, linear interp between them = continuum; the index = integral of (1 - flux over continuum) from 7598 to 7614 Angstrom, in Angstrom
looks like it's 0.8 Angstrom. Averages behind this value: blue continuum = 11.6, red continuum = 10.9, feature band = 10.6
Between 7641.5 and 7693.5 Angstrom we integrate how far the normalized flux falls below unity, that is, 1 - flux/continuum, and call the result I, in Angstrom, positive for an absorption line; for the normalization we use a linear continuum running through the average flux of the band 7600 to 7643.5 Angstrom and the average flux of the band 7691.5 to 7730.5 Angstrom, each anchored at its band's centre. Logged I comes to -2.0 Angstrom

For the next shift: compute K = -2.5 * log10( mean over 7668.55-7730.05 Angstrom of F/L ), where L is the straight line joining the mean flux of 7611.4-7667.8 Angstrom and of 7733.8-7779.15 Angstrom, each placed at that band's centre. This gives 0.01 mag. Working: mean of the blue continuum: 11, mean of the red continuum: 11.1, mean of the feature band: 11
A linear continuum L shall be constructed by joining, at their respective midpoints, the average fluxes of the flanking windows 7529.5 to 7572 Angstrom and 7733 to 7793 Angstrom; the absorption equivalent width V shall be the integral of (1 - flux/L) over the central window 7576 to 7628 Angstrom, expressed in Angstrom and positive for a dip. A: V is 1.1 Angstrom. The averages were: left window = 11.3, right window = 11.1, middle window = 11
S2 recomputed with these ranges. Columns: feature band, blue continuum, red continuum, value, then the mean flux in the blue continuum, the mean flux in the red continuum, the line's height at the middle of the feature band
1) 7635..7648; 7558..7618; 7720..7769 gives 0.2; 11.1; 11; 11.1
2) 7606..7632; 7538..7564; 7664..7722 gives 1.2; 11.2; 11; 11.1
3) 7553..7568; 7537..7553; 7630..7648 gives 0.3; 11.4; 11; 11.3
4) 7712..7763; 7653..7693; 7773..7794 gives 1.2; 11.2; 11.2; 11.2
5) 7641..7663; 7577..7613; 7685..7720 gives -0.5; 11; 10.9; 10.9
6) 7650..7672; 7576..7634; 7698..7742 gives -0.6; 11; 10.8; 10.9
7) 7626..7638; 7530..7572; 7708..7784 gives 0.5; 11.3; 11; 11.2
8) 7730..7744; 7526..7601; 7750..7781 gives 0.3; 11.3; 11.1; 11.1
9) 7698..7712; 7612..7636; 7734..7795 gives 0.1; 10.9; 11.1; 11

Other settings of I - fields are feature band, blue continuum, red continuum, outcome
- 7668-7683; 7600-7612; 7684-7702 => -0.7 Angstrom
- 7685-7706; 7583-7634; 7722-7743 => -0.1 Angstrom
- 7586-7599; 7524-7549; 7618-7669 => -0.2 Angstrom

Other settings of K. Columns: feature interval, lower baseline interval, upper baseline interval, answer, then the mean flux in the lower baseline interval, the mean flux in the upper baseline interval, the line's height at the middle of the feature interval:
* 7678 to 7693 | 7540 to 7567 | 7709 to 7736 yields -0.03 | 11.2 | 10.8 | 10.9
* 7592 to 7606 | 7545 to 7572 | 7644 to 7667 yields 0.01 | 11.1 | 11.3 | 11.2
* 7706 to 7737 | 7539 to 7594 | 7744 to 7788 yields 0.04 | 11.3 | 11.1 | 11.2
